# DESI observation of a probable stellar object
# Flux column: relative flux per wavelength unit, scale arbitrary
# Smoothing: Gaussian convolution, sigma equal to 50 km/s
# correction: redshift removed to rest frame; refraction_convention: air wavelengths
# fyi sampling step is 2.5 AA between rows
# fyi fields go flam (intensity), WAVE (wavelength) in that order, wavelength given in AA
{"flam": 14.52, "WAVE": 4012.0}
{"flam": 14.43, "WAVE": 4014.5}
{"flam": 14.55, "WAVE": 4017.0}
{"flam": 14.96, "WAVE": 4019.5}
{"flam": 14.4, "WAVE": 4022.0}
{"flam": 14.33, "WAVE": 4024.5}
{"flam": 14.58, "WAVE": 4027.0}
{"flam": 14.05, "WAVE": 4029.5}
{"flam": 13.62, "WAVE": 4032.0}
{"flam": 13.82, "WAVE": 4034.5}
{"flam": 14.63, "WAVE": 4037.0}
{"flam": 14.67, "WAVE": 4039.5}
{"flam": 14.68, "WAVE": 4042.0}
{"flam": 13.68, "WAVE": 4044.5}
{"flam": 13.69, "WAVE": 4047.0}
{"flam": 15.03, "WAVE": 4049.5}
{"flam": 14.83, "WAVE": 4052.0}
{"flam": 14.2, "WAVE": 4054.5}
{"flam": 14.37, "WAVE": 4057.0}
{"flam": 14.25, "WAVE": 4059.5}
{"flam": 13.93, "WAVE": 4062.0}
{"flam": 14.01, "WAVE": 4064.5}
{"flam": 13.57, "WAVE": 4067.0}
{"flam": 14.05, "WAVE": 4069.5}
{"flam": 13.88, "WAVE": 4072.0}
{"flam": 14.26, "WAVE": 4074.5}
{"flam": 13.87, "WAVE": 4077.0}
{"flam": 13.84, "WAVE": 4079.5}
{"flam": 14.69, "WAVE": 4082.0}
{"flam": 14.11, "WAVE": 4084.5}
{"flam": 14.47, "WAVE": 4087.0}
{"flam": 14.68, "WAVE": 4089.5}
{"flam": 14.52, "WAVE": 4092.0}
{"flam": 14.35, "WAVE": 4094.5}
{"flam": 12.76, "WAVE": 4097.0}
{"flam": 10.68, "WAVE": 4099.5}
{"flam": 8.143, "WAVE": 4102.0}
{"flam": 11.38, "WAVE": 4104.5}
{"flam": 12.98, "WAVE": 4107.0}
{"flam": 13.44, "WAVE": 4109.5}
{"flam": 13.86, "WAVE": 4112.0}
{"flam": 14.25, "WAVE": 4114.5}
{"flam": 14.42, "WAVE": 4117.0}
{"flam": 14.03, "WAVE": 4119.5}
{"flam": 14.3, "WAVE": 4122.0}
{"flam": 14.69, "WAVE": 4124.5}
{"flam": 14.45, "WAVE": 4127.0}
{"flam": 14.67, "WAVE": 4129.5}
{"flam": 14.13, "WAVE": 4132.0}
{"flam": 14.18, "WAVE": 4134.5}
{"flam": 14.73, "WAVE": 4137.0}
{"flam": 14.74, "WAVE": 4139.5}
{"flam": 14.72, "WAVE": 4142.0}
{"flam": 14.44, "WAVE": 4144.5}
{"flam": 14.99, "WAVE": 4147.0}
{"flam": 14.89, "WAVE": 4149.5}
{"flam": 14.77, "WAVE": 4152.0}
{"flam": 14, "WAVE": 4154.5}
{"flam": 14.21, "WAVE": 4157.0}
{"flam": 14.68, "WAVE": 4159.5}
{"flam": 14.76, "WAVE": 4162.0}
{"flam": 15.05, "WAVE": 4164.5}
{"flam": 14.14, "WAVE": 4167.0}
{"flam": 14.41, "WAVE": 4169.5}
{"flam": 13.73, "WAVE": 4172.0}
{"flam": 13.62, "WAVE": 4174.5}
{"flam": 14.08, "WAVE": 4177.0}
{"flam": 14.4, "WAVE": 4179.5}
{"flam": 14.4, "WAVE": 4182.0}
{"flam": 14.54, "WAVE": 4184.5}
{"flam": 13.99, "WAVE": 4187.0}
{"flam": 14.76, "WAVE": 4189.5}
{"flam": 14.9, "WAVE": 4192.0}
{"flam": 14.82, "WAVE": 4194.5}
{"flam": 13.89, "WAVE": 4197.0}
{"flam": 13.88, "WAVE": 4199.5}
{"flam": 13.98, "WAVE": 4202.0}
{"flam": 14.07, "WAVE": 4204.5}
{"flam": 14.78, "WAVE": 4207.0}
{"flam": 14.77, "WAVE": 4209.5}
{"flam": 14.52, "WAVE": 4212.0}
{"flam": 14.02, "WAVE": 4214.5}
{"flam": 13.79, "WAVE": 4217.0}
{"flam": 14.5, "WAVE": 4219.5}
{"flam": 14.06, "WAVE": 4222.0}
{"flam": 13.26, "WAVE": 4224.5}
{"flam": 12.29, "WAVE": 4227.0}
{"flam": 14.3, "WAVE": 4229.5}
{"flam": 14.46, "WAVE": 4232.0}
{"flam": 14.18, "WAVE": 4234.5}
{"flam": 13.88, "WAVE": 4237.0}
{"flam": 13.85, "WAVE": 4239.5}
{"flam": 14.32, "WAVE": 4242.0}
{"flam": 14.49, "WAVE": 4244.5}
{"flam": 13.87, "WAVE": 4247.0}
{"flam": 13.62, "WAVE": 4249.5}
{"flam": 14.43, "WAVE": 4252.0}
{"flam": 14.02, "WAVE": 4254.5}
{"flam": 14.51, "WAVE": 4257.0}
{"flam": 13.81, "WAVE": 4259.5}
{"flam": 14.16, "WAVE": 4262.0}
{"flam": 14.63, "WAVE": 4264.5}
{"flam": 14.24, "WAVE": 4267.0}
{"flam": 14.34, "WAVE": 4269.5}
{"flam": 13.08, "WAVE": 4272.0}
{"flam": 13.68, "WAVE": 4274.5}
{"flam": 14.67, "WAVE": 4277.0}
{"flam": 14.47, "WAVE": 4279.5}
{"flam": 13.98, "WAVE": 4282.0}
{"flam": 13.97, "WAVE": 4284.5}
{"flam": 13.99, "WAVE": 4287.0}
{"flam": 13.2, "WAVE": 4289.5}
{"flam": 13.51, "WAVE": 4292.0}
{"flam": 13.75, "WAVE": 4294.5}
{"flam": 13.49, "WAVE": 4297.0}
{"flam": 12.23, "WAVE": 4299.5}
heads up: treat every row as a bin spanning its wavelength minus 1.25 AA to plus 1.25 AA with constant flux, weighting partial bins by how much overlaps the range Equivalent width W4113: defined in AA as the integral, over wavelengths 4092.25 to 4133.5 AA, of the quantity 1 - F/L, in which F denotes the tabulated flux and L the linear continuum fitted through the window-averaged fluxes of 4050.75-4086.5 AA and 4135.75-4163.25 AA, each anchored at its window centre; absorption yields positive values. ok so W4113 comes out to 3.1 AA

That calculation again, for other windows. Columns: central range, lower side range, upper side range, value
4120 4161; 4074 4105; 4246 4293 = -3.3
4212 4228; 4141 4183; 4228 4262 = 0.5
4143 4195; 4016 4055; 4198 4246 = -1.1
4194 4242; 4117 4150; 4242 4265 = 0.7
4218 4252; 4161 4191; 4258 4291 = 0.5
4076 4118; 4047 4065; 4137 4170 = 3.3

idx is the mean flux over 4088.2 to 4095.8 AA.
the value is 14.5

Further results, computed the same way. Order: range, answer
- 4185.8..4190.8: 14.4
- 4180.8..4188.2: 14.3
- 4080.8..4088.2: 14.4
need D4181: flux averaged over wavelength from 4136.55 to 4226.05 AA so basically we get 14.4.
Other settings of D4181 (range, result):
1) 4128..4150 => 14.6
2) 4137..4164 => 14.6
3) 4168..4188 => 14.1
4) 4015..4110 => 13.8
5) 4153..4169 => 14.5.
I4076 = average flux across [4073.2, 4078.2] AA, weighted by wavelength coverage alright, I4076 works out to 14.1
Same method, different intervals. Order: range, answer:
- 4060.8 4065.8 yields 14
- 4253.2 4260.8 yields 14.1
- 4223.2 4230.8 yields 13.3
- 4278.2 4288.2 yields 14.1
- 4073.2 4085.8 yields 14.2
